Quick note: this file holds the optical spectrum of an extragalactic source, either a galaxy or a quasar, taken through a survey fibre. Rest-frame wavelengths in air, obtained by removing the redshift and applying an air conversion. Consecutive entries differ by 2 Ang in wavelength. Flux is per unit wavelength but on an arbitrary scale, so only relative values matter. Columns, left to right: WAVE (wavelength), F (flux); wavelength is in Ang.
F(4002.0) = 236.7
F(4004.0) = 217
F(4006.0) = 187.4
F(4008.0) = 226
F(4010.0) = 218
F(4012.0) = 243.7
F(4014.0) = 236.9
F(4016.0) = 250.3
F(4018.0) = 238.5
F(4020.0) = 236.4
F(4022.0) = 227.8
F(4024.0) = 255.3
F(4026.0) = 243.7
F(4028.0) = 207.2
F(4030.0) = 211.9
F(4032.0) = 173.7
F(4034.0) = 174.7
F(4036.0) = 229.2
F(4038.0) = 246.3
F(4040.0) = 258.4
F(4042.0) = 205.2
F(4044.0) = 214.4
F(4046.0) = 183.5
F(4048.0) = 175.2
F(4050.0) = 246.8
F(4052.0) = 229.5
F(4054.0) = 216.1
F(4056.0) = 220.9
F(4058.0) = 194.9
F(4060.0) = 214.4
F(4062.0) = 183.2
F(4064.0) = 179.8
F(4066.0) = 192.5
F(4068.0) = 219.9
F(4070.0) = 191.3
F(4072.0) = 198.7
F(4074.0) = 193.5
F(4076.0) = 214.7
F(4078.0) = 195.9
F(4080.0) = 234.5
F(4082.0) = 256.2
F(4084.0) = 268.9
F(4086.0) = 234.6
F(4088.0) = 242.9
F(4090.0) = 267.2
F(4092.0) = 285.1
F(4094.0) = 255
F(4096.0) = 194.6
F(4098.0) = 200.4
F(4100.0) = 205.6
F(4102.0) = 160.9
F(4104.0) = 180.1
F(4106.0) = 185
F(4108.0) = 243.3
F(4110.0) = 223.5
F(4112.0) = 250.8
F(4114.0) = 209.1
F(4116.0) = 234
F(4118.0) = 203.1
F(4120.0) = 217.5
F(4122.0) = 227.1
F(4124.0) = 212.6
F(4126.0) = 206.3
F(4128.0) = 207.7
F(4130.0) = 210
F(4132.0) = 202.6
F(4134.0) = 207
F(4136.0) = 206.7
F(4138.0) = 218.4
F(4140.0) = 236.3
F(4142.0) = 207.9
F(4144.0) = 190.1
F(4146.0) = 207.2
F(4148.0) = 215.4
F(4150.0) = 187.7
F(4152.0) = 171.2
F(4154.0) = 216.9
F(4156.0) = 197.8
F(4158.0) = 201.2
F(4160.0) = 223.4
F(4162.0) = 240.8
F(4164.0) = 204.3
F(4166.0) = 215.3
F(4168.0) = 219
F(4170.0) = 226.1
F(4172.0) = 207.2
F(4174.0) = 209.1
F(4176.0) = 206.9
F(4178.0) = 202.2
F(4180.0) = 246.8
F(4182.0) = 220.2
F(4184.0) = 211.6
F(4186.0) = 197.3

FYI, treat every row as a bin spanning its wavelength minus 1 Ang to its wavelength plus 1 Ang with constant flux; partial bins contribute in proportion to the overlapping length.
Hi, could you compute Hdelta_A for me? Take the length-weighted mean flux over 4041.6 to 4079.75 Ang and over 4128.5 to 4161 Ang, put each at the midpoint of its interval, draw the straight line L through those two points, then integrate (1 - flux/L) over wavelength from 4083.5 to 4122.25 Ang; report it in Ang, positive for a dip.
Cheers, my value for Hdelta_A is -3.5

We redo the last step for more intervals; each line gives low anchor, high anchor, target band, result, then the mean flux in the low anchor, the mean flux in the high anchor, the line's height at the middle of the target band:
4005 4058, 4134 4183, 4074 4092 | -1.8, 221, 211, 217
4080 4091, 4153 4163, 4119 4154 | 2.9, 252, 216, 227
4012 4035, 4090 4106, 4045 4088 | 1.1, 224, 213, 218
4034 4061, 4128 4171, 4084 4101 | -1.9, 216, 210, 213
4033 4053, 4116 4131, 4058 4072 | 1.2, 216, 214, 216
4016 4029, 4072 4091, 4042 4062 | 2.2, 236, 232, 234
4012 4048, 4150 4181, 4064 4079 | 1.3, 222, 212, 219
